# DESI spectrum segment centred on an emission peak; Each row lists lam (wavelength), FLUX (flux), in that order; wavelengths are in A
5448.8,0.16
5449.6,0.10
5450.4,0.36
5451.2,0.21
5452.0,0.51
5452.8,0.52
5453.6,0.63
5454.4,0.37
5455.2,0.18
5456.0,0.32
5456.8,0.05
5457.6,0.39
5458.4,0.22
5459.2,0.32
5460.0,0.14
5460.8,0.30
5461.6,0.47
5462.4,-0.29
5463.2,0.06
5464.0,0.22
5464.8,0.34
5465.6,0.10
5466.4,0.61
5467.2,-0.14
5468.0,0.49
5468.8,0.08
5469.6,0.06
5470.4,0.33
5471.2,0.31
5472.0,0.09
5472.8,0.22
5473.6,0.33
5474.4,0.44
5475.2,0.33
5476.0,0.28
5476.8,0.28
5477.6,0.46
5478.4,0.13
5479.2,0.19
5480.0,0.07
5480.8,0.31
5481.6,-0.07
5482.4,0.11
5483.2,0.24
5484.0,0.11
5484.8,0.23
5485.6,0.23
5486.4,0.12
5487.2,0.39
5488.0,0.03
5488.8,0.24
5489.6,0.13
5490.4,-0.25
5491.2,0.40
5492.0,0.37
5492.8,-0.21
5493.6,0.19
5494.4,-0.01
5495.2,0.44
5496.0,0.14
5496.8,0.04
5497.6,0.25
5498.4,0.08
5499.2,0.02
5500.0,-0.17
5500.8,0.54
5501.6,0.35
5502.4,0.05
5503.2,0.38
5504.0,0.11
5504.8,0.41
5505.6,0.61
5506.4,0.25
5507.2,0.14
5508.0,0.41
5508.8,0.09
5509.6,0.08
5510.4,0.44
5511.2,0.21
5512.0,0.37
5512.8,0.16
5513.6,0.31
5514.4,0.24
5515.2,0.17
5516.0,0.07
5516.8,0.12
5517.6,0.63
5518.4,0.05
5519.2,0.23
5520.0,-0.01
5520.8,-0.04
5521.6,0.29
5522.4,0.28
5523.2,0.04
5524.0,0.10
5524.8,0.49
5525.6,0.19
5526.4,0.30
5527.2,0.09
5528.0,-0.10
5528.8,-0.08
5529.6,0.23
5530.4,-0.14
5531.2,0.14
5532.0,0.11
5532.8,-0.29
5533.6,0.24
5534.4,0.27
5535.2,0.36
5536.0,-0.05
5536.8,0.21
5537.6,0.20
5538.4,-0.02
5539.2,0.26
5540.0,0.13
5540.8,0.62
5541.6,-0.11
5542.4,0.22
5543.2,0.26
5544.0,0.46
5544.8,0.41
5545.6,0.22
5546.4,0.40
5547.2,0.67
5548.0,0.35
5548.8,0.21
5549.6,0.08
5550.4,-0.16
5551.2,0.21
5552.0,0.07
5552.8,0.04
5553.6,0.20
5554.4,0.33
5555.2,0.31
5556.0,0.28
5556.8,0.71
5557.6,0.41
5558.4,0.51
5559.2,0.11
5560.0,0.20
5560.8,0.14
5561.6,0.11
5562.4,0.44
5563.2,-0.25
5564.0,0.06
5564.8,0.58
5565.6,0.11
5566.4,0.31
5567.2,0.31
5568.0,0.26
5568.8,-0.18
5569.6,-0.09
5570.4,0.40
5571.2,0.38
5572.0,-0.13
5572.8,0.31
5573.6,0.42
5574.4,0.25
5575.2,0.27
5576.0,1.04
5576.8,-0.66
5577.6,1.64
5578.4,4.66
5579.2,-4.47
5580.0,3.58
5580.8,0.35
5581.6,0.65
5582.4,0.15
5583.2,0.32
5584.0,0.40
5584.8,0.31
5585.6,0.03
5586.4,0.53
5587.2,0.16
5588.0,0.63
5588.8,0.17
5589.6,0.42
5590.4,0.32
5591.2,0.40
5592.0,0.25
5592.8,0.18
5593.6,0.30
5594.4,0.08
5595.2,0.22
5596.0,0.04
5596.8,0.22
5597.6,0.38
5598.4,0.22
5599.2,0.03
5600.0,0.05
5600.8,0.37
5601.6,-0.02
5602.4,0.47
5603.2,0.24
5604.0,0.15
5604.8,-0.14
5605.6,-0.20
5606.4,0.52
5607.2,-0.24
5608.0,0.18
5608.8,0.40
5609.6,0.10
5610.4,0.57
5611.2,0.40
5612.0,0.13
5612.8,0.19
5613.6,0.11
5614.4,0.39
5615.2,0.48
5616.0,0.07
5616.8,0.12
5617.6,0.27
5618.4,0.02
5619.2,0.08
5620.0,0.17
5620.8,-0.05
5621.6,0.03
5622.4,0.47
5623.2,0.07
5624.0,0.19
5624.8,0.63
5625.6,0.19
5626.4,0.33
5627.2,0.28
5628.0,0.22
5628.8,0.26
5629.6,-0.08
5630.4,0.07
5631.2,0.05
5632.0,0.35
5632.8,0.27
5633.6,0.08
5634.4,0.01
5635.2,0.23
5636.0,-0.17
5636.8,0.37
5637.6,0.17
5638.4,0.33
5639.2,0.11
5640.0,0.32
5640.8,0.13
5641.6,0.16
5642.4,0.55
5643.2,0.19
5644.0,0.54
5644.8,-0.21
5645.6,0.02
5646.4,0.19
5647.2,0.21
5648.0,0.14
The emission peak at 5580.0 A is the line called C IV 1549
